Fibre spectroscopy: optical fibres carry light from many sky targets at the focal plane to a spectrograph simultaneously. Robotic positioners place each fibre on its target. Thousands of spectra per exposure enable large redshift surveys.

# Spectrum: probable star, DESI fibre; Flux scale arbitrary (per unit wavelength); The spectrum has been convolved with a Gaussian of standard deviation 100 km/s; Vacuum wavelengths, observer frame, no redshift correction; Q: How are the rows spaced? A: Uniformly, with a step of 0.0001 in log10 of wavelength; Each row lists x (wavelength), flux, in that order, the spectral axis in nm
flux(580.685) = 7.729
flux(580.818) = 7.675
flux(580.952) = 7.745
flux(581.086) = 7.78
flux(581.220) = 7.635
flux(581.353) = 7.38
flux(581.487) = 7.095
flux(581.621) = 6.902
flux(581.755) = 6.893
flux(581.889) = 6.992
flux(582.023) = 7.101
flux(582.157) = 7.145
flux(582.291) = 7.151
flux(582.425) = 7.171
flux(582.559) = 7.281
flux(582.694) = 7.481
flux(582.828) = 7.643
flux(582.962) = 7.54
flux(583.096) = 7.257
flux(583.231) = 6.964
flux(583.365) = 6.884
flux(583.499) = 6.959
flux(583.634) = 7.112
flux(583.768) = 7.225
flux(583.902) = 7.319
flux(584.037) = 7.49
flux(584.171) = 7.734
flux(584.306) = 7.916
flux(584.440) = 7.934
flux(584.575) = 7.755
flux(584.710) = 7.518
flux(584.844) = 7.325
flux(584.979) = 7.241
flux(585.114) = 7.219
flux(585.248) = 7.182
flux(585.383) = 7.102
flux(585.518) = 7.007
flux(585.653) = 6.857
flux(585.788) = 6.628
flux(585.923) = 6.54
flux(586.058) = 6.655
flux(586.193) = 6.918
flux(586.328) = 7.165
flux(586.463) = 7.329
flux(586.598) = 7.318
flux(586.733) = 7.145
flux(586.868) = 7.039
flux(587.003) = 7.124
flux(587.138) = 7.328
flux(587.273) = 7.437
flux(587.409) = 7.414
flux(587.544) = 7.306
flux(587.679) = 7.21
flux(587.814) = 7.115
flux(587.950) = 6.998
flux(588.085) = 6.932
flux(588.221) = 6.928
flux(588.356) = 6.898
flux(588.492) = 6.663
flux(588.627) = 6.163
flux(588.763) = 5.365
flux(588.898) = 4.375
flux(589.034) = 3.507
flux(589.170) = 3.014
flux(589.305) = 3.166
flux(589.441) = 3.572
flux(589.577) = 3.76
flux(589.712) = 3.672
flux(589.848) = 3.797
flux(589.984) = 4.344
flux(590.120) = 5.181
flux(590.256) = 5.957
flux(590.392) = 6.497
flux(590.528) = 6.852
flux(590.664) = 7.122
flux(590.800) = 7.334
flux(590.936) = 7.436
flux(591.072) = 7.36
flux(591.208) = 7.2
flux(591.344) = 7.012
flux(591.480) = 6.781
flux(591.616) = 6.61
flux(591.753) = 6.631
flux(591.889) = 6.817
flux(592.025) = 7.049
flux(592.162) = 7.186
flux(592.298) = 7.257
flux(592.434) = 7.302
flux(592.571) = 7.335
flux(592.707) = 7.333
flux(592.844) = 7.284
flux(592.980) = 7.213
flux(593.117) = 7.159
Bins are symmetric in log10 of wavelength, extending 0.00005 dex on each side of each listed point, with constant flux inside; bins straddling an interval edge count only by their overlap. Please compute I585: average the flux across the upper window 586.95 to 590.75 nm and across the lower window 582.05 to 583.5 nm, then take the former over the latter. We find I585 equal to 0.80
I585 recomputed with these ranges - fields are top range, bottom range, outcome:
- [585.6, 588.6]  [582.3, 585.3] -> 0.95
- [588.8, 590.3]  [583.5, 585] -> 0.54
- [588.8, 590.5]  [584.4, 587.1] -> 0.60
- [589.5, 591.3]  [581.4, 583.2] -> 0.82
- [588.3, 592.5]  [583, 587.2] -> 0.81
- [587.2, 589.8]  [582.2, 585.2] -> 0.77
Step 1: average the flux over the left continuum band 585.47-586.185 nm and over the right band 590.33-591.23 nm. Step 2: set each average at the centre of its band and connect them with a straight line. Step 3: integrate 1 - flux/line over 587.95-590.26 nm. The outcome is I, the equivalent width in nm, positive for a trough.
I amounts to 0.68 nm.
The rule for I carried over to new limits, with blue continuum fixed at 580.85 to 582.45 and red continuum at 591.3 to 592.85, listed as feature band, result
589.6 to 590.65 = 0.275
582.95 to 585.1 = -0.050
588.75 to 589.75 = 0.476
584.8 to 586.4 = 0.043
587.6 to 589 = 0.142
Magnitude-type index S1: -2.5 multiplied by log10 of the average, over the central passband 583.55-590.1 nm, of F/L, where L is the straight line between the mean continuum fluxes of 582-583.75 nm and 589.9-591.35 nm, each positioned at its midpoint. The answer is 0.069 mag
